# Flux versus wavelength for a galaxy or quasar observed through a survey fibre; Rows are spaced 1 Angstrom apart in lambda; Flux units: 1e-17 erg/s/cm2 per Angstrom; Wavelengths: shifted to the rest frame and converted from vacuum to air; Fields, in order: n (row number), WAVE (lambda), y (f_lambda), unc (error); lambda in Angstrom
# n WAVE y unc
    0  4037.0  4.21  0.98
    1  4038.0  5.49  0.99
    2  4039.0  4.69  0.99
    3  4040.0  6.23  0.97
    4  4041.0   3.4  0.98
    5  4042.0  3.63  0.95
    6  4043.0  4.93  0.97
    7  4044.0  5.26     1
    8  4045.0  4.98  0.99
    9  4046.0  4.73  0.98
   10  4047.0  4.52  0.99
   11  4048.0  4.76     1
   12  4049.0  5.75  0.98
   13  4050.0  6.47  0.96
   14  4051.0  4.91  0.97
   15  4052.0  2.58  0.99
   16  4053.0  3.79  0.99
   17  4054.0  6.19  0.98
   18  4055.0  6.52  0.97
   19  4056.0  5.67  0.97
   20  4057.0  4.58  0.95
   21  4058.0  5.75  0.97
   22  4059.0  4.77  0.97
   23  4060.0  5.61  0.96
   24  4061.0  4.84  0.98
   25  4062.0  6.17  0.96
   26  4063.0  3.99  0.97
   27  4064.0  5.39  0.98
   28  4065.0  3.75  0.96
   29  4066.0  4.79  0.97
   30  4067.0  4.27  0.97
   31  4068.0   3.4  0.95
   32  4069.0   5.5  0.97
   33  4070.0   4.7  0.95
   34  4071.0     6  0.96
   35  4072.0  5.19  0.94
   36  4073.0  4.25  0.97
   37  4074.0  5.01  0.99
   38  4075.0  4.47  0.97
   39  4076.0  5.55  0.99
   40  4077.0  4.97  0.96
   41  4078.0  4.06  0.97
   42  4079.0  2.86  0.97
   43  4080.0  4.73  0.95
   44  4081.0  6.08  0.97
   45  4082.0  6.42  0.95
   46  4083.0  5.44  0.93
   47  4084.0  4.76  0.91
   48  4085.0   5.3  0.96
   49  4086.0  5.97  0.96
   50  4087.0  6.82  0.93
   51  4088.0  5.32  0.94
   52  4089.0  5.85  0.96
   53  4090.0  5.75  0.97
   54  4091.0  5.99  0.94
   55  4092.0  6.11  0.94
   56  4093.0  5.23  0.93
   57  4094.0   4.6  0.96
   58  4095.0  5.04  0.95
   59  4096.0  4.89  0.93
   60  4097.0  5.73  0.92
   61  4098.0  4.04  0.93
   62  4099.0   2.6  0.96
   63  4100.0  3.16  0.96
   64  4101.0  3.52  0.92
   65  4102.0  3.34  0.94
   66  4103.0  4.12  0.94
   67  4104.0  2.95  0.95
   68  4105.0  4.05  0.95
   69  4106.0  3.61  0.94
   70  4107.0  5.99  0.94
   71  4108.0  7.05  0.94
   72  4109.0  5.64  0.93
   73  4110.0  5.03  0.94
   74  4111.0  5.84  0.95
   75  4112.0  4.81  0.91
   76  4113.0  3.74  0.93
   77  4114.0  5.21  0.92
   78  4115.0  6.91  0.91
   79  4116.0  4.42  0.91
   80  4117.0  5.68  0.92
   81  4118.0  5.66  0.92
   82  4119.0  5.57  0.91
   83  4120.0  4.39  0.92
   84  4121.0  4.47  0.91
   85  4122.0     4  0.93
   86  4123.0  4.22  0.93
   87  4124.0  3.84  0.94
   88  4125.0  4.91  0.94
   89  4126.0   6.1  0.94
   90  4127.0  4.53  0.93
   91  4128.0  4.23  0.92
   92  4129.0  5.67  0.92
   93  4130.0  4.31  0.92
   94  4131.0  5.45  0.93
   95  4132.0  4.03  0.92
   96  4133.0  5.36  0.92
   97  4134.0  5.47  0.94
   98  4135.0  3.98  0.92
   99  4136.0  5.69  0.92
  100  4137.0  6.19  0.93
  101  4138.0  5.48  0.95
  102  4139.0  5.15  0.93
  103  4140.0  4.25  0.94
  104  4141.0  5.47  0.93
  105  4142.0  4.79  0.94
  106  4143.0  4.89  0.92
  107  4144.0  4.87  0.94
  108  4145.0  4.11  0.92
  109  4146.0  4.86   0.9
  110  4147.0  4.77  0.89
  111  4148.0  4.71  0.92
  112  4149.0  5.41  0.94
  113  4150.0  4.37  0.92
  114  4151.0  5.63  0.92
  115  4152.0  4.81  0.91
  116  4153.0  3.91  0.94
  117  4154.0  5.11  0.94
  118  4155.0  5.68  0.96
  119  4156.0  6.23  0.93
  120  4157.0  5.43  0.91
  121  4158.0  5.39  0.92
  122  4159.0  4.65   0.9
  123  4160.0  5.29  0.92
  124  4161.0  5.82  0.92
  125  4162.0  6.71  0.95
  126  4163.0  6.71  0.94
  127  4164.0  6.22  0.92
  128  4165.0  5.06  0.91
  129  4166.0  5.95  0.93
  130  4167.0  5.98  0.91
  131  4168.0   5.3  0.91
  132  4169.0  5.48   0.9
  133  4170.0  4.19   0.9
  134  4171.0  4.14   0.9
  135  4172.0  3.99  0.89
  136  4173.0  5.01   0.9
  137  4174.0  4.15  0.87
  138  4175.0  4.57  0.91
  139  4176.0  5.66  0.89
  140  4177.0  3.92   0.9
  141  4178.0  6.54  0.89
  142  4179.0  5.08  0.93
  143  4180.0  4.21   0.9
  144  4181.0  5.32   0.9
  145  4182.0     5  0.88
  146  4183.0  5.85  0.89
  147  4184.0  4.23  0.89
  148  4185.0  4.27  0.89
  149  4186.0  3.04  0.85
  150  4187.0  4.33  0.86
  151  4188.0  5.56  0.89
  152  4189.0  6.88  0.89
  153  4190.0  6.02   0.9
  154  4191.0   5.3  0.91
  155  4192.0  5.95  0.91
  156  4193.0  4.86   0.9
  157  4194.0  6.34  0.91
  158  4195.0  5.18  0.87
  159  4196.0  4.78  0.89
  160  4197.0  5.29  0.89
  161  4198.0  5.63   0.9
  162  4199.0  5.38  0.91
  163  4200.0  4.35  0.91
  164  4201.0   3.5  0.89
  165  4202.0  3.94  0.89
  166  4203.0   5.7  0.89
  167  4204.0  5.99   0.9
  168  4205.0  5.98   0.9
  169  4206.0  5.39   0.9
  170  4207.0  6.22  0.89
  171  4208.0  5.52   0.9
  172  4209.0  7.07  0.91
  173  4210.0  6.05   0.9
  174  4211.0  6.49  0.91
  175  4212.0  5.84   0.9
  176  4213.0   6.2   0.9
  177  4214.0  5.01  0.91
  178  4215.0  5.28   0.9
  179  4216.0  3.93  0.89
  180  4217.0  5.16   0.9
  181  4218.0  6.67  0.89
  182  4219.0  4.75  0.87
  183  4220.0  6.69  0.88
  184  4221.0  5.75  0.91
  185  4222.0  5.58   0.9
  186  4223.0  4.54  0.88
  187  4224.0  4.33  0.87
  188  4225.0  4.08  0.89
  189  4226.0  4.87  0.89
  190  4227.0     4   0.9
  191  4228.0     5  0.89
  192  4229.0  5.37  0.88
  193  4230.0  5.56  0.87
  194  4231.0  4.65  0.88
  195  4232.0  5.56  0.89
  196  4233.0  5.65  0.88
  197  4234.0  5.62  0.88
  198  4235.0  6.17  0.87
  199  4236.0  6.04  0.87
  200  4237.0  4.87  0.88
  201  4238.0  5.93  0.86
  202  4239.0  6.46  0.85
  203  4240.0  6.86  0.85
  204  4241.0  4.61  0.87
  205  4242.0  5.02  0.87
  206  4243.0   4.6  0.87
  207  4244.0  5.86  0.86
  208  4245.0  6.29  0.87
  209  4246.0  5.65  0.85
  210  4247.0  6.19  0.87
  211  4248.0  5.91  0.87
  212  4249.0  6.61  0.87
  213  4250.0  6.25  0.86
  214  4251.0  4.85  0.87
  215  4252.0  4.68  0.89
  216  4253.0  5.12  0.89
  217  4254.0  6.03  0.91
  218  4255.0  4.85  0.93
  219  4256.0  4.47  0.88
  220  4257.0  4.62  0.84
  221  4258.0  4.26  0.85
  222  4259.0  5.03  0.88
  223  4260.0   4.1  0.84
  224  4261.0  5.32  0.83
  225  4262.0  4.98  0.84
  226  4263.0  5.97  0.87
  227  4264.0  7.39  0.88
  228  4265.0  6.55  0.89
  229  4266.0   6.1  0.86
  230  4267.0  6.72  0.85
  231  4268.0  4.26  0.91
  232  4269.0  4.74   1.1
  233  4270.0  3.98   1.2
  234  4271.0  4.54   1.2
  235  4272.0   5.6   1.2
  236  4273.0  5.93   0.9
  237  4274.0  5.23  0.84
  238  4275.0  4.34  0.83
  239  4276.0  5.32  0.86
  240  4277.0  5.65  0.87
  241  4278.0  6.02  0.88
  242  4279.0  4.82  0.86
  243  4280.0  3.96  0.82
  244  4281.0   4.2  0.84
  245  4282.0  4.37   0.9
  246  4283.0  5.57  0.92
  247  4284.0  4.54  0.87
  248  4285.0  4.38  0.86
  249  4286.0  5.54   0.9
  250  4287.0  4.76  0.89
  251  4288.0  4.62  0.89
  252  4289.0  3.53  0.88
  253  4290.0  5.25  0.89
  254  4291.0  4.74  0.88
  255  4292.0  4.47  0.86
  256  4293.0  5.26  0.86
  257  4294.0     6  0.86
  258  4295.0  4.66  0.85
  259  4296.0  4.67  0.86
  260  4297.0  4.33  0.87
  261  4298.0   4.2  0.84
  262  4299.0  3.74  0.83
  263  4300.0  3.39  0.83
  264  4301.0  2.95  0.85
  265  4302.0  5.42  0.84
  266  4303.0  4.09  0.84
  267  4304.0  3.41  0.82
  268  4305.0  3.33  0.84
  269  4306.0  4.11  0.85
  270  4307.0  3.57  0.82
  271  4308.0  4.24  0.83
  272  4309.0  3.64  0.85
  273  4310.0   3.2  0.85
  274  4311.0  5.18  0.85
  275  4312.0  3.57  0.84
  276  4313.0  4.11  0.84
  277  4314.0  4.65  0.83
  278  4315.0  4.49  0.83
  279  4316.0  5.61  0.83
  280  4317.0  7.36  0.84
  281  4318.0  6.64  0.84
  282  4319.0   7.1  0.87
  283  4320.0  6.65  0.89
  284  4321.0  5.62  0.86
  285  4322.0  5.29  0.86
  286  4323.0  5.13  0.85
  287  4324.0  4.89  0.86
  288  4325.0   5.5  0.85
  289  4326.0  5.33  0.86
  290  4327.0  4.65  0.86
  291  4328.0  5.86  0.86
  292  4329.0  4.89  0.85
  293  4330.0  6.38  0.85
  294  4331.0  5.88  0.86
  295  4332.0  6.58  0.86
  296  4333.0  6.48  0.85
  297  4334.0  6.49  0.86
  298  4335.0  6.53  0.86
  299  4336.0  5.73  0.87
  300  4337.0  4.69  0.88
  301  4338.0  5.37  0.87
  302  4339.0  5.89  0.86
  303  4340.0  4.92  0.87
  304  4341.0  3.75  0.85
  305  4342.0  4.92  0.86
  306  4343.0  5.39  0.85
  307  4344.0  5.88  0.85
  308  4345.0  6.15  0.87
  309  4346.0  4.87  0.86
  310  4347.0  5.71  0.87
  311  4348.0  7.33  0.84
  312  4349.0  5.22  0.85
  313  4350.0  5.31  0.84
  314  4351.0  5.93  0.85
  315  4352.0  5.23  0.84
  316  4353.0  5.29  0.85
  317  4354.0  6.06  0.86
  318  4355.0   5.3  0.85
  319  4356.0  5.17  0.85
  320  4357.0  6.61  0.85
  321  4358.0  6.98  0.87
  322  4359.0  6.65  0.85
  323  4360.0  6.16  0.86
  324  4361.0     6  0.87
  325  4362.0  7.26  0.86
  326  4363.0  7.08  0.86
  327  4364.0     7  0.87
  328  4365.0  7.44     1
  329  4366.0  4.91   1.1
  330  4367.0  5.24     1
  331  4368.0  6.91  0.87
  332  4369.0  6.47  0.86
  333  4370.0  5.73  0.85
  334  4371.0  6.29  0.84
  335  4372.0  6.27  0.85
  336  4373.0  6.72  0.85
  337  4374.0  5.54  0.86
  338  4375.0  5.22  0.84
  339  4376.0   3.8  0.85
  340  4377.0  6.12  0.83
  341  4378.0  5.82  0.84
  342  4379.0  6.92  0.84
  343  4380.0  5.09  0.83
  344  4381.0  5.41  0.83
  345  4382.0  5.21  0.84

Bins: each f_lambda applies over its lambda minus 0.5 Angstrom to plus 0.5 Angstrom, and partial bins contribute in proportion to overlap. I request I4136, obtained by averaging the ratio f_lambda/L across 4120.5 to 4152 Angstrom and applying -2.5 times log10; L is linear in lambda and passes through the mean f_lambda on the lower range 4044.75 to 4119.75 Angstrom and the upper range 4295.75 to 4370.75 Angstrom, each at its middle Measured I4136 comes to 0.04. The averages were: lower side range 4.98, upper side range 5.39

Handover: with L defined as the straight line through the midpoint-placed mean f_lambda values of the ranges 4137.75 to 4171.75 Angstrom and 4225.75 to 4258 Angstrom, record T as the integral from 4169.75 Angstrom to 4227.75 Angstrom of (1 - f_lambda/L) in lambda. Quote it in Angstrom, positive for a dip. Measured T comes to 1.6 Angstrom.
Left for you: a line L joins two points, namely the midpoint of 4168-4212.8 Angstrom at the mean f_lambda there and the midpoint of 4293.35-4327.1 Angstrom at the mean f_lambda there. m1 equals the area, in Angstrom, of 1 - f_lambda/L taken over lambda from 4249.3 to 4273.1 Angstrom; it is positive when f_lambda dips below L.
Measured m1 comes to -1.7 Angstrom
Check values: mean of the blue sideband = 5.19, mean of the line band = 5.26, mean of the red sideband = 4.73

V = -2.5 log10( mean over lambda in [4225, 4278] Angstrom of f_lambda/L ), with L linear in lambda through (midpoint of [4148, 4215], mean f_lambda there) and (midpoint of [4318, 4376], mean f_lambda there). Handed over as 0.028 mag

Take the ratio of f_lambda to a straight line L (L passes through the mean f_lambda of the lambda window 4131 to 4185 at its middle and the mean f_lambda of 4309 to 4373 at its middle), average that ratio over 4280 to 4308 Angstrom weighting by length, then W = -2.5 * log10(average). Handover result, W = 0.25 mag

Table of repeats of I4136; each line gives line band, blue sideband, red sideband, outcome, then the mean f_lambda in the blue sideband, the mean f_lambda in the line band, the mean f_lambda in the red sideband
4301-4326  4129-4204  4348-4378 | 0.20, 5.11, 4.84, 6.02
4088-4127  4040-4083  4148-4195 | 0.04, 4.91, 4.85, 5.2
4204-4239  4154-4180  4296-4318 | -0.12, 5.3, 5.49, 4.28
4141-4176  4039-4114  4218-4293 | -0.02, 4.92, 5.14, 5.24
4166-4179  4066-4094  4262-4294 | 0.04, 5.17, 4.96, 5.12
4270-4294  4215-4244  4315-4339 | 0.14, 5.31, 4.9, 5.83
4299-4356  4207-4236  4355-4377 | 0.15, 5.43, 5.19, 6.14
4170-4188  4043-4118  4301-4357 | 0.09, 4.97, 4.68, 5.26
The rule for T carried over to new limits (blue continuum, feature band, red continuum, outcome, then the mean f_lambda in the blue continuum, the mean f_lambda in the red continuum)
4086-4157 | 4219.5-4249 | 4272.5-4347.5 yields -2.8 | 4.95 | 5.01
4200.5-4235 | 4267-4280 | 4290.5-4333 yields 0.1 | 5.36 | 4.89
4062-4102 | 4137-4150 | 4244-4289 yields 0.2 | 4.91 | 5.22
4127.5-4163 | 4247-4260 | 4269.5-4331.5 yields -0.8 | 5.11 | 4.84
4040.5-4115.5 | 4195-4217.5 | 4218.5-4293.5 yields -1.1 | 4.93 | 5.23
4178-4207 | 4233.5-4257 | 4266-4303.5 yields -3.1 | 5.16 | 4.77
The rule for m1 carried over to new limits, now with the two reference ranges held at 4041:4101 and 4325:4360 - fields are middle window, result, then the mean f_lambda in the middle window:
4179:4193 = 0.55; 5.07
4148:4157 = 0.08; 5.14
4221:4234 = 0.95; 4.99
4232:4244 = -0.48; 5.63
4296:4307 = 3.28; 3.92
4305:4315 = 2.83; 4.02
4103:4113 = 0.34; 4.89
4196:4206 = 0.43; 5.08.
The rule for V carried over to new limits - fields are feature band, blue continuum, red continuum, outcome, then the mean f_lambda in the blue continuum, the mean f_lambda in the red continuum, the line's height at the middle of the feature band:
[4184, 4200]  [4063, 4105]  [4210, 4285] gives -0.009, 4.81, 5.32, 5.15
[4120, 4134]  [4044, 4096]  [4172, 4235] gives 0.097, 5.1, 5.23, 5.16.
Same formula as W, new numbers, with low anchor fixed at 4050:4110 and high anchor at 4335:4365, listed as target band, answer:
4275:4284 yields 0.14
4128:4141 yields 0.01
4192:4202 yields 0.06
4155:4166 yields -0.11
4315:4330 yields 0.00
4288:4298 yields 0.19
